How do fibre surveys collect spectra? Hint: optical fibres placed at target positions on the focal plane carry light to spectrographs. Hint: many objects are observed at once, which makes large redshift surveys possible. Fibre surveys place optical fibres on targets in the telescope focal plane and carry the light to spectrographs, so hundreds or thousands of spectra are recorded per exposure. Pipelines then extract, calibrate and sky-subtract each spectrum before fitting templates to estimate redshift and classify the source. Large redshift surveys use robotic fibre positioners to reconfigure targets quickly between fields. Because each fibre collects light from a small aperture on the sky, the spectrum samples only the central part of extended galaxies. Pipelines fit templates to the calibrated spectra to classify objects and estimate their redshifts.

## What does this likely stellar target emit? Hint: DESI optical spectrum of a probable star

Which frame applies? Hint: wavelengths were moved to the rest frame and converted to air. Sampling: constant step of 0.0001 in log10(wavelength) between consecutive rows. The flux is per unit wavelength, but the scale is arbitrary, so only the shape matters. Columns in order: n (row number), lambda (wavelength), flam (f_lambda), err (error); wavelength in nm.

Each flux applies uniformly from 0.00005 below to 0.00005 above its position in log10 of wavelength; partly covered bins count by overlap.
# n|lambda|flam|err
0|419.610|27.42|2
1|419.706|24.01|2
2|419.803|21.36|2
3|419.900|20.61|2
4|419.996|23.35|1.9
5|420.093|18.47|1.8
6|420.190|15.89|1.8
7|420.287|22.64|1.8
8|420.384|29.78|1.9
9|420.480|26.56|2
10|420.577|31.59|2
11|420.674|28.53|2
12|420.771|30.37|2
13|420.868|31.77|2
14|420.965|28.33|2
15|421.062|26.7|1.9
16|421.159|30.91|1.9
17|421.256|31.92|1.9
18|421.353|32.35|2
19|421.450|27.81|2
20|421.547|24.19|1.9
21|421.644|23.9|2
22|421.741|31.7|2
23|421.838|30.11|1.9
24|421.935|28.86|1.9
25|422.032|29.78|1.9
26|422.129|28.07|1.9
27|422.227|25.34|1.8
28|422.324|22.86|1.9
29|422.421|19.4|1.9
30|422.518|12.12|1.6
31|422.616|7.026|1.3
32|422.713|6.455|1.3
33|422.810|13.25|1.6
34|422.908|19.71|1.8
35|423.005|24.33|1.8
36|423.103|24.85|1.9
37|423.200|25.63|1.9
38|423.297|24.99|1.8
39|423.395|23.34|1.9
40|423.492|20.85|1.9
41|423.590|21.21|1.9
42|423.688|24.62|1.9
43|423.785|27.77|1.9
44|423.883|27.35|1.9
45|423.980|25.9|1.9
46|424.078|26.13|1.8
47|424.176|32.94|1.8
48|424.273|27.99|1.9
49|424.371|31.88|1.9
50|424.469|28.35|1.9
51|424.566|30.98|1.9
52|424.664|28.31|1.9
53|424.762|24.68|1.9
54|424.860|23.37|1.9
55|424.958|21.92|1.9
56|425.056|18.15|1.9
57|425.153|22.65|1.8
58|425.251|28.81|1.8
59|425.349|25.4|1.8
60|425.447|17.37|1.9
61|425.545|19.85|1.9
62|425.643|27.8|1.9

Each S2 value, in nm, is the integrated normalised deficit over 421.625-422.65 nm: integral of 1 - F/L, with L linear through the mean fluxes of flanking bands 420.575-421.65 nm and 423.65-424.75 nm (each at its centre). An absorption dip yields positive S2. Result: 0.18 nm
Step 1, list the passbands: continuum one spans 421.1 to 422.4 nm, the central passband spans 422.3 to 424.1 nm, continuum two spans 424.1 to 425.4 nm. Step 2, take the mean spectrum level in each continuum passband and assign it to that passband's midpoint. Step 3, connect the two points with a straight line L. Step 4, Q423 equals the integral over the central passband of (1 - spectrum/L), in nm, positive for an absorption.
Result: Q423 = 0.43 nm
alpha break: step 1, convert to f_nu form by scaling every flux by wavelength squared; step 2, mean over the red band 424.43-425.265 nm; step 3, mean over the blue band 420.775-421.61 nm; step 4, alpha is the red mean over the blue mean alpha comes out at 0.9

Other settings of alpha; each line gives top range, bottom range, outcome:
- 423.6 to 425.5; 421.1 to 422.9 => 1.11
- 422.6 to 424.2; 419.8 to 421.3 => 0.86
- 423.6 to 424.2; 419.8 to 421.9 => 1.01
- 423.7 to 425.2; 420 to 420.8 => 1.07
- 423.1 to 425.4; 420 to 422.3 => 0.95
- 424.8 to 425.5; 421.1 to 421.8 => 0.79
